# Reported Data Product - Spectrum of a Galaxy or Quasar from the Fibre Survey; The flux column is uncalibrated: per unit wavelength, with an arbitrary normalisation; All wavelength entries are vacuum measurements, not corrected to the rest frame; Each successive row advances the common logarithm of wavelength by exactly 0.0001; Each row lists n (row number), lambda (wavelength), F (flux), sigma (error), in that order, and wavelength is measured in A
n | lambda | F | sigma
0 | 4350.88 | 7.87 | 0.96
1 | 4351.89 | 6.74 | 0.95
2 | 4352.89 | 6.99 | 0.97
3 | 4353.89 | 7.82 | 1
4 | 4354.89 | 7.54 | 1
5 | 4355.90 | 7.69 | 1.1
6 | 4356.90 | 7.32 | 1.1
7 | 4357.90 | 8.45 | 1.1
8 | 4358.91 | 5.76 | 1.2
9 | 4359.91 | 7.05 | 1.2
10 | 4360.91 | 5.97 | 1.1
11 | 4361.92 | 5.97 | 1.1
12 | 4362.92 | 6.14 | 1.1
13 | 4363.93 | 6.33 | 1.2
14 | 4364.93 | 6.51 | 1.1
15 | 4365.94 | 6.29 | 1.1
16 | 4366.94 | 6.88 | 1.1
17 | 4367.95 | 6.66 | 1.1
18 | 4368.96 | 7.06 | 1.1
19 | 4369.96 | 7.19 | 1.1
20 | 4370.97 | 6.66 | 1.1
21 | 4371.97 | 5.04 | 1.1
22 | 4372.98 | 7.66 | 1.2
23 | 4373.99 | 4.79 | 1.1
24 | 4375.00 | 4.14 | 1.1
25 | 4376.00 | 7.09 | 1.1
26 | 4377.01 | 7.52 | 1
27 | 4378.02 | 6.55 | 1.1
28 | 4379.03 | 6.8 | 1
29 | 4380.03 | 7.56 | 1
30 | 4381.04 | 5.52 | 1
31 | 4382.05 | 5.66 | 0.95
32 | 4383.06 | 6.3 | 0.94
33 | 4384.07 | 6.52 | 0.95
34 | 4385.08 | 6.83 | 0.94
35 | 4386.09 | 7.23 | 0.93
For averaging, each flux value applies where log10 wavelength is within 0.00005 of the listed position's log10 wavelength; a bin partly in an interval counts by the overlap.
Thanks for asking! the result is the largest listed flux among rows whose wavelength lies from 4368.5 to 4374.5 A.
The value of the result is 7.66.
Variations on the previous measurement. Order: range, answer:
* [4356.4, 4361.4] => 8.45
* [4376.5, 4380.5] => 7.56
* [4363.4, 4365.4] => 6.51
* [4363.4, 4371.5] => 7.19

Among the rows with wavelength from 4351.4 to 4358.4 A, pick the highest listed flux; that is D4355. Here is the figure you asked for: 8.45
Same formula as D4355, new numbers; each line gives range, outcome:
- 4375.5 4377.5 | 7.52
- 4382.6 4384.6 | 6.52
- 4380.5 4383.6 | 6.3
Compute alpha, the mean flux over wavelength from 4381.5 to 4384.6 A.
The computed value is 6.15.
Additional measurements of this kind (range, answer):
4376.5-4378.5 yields 7.03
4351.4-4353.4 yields 6.89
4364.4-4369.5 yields 6.69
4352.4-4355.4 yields 7.45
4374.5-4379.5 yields 6.42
